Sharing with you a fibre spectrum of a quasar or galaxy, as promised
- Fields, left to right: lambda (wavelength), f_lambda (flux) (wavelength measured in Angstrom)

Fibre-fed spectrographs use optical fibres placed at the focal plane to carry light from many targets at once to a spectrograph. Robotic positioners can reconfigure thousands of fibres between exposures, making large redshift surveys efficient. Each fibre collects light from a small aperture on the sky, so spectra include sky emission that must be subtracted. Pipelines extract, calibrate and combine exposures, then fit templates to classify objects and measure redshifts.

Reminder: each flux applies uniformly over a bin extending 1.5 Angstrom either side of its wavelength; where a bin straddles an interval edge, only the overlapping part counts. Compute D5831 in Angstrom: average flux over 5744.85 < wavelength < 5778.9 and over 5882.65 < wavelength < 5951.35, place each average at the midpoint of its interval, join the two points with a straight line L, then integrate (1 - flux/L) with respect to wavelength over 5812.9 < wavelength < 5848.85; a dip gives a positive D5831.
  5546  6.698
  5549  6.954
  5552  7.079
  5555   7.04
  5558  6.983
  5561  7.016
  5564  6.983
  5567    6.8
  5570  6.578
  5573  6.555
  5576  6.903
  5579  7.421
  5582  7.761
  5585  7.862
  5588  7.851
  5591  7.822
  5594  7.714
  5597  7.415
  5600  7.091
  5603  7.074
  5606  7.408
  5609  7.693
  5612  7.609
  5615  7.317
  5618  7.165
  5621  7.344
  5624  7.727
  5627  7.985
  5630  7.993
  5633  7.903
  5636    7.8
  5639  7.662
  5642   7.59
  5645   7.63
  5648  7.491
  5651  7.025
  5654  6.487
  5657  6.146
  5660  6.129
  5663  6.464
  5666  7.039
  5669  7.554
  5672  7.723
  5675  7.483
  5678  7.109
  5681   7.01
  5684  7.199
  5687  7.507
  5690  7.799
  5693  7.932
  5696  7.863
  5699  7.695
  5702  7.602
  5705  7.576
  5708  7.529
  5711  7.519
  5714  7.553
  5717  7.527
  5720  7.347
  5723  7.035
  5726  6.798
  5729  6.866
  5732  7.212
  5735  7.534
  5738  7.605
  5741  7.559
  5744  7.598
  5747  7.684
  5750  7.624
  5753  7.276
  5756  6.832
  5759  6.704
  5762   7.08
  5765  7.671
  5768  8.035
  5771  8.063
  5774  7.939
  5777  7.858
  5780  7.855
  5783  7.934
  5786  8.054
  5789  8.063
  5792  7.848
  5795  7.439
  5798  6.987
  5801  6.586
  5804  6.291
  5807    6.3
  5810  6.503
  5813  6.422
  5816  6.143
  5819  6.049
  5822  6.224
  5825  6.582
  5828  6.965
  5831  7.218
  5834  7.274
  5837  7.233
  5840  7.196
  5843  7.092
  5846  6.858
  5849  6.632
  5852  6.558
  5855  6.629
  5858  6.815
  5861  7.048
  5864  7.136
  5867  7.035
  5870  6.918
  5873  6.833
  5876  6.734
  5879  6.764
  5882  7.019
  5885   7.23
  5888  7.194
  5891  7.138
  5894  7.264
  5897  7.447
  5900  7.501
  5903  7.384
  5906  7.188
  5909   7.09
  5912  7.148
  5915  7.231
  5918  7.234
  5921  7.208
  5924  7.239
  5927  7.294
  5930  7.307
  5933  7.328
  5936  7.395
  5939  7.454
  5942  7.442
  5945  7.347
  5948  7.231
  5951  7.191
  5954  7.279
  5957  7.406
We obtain 3.1 Angstrom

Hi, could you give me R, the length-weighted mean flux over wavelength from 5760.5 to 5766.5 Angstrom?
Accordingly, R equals 7.38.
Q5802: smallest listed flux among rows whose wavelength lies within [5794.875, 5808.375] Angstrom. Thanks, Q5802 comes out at 6.291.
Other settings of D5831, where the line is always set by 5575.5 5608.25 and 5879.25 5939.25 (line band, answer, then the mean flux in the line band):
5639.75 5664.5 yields 1.9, 6.89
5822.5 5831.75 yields 0.6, 6.82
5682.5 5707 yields -0.7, 7.64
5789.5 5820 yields 2.6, 6.71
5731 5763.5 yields 0.2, 7.34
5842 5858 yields 1.2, 6.75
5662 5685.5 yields 0.7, 7.21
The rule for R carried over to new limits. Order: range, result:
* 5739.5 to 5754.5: 7.55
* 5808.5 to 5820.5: 6.28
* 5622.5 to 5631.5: 7.9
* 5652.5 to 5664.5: 6.31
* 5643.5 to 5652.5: 7.38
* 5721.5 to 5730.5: 6.9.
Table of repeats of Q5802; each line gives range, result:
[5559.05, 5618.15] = 6.555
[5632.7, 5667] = 6.129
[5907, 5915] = 7.09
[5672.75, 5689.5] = 7.01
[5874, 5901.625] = 6.734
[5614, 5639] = 7.165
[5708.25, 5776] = 6.704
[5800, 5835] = 6.049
